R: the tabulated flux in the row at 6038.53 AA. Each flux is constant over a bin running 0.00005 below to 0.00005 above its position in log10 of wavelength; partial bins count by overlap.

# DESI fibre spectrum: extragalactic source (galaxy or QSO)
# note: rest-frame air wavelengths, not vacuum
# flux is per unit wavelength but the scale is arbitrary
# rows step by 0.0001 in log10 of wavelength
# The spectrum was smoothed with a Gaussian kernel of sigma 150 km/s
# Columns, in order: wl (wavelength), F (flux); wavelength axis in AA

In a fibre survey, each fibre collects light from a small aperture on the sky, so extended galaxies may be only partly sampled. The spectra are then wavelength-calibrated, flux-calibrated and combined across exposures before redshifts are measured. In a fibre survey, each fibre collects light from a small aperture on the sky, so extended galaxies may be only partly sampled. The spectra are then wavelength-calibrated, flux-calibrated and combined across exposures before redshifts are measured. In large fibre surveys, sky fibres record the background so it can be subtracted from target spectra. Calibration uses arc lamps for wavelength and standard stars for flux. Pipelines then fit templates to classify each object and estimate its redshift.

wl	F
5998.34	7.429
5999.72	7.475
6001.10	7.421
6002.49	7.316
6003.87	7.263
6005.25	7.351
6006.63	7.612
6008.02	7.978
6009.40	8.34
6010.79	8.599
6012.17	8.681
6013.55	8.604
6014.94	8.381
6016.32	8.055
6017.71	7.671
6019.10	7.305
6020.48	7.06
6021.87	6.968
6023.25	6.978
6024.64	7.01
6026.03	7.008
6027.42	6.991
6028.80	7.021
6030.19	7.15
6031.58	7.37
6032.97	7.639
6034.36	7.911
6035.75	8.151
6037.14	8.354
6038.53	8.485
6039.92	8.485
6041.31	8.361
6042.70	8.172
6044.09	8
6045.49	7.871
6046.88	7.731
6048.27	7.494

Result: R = 8.485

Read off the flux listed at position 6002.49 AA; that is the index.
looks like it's 7.316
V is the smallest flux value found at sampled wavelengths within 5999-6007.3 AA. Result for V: 7.263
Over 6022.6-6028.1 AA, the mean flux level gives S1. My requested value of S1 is 6.99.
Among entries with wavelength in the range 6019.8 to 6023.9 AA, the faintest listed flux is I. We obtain 6.968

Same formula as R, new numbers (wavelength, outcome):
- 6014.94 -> 8.381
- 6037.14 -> 8.354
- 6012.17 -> 8.681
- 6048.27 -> 7.494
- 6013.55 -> 8.604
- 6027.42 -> 6.991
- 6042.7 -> 8.172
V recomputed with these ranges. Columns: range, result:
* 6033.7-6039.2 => 7.911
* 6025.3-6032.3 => 6.991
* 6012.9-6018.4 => 7.671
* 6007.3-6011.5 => 7.978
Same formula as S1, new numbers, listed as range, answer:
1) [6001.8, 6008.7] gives 7.5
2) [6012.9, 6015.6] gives 8.48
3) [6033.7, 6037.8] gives 8.14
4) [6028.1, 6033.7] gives 7.3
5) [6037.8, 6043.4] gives 8.38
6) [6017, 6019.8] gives 7.48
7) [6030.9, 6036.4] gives 7.76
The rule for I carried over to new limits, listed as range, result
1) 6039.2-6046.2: 7.871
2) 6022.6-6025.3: 6.978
